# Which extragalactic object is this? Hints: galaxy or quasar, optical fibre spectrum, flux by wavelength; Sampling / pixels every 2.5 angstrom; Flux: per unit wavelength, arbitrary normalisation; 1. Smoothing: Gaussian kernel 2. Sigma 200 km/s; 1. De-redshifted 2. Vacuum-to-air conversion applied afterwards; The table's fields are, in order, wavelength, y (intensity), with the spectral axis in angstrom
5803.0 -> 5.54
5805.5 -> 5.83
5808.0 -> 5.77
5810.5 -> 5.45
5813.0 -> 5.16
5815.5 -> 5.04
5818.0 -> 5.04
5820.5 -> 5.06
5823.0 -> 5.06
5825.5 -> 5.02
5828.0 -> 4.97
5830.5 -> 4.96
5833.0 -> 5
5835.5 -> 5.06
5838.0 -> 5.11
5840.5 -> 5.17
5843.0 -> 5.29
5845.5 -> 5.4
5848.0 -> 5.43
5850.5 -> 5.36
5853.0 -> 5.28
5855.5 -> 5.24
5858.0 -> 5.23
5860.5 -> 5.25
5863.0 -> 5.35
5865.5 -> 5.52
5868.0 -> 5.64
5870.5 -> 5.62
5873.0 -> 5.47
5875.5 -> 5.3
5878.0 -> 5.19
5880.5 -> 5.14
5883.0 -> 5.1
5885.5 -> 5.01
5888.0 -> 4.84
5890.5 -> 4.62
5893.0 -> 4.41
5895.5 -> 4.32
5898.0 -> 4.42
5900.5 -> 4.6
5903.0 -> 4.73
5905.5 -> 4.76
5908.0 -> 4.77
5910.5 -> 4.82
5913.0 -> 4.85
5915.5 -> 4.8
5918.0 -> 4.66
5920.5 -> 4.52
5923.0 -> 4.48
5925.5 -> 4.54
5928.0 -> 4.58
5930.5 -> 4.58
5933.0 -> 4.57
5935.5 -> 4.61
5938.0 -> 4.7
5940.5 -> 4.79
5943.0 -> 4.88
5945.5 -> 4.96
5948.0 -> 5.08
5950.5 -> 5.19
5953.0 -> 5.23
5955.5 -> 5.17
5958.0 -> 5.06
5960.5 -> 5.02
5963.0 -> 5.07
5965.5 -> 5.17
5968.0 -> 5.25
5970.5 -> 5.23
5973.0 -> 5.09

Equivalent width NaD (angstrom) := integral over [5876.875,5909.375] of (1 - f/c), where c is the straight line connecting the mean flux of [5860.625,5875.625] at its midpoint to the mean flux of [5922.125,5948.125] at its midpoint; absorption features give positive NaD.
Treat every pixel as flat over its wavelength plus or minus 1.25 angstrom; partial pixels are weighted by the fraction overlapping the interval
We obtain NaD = 2.7 angstrom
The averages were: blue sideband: 5.48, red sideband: 4.69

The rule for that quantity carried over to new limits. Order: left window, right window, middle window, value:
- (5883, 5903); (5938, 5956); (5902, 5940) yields 1.30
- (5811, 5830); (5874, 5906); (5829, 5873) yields -3.05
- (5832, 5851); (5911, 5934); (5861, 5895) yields -1.33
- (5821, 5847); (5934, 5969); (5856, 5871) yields -0.99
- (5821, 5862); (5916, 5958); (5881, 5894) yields 0.44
